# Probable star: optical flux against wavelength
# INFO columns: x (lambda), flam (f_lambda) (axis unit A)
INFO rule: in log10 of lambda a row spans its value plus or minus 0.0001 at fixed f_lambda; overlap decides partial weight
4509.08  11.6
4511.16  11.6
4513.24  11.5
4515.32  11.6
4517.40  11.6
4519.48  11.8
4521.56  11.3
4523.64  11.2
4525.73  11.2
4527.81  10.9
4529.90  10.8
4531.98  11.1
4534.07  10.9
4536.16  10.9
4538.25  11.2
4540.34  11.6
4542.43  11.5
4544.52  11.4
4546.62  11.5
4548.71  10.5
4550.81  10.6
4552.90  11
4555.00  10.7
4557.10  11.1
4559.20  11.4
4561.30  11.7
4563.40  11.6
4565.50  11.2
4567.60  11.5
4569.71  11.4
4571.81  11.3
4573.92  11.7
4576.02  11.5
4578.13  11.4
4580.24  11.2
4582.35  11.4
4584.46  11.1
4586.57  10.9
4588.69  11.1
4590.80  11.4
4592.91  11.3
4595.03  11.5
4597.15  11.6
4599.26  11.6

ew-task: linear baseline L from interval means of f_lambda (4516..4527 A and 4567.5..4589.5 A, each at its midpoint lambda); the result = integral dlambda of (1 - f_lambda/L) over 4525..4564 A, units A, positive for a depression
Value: 0.8 A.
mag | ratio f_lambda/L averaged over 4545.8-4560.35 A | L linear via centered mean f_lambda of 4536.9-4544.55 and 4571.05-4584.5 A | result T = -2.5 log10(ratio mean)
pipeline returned 0.043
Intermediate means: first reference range 11.4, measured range 11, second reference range 11.4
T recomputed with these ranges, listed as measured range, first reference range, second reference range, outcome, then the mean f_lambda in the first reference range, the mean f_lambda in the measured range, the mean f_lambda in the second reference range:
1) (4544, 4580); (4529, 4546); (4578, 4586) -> 0.00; 11.2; 11.3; 11.2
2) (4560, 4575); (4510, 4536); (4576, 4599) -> -0.02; 11.3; 11.5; 11.3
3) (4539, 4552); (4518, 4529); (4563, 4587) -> 0.01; 11.3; 11.2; 11.4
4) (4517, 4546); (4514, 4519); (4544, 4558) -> 0.01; 11.6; 11.2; 10.9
